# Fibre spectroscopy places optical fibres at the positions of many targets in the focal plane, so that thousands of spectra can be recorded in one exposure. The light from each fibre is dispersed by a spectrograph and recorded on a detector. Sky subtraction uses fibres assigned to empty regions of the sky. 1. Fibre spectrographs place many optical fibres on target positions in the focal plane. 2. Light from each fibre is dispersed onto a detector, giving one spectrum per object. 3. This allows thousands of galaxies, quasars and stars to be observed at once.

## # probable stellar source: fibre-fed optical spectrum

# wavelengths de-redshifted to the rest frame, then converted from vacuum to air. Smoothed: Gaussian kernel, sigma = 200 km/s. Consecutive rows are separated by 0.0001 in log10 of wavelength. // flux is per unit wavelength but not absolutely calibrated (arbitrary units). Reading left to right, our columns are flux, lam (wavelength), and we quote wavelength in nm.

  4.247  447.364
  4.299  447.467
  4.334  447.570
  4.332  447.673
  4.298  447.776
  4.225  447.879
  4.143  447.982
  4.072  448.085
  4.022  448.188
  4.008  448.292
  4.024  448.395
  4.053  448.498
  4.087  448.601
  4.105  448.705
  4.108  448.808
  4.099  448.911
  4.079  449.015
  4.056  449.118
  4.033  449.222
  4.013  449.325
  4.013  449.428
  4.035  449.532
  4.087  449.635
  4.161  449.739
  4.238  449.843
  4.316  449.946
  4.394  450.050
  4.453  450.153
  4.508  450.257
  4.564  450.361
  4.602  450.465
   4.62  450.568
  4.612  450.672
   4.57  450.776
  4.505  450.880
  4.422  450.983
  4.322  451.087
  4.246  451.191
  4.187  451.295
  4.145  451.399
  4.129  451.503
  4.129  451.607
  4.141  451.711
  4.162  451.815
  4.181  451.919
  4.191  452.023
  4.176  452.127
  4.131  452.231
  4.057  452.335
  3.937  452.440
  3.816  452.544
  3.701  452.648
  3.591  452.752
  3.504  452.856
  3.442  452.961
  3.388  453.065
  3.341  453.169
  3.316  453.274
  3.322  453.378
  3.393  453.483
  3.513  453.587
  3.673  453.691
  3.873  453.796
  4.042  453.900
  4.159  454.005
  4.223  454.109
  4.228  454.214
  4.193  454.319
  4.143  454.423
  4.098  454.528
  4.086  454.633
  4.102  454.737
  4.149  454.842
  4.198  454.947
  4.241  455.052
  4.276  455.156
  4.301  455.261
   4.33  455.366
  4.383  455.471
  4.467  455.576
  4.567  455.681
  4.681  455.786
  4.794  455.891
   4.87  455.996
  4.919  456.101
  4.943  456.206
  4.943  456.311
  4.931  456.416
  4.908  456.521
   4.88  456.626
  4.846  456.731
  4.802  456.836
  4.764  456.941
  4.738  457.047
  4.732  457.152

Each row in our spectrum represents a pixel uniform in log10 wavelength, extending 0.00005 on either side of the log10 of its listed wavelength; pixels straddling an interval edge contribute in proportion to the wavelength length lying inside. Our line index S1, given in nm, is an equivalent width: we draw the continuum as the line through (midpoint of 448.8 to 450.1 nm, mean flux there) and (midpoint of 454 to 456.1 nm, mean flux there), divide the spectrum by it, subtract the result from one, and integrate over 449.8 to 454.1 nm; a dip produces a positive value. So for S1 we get 0.17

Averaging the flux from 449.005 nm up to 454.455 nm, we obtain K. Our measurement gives 4.06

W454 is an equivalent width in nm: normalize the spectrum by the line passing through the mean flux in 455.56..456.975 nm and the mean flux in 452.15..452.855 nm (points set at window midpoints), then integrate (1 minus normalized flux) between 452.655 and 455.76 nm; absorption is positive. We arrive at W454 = 0.25 nm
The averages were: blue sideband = 3.86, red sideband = 4.82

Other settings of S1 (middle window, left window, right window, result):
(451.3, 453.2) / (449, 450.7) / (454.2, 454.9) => 0.13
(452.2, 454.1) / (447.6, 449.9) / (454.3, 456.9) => 0.30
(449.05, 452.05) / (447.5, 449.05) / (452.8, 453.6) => -0.39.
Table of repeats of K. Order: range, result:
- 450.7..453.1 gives 4.06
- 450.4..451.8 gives 4.35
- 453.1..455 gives 3.89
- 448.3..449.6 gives 4.06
